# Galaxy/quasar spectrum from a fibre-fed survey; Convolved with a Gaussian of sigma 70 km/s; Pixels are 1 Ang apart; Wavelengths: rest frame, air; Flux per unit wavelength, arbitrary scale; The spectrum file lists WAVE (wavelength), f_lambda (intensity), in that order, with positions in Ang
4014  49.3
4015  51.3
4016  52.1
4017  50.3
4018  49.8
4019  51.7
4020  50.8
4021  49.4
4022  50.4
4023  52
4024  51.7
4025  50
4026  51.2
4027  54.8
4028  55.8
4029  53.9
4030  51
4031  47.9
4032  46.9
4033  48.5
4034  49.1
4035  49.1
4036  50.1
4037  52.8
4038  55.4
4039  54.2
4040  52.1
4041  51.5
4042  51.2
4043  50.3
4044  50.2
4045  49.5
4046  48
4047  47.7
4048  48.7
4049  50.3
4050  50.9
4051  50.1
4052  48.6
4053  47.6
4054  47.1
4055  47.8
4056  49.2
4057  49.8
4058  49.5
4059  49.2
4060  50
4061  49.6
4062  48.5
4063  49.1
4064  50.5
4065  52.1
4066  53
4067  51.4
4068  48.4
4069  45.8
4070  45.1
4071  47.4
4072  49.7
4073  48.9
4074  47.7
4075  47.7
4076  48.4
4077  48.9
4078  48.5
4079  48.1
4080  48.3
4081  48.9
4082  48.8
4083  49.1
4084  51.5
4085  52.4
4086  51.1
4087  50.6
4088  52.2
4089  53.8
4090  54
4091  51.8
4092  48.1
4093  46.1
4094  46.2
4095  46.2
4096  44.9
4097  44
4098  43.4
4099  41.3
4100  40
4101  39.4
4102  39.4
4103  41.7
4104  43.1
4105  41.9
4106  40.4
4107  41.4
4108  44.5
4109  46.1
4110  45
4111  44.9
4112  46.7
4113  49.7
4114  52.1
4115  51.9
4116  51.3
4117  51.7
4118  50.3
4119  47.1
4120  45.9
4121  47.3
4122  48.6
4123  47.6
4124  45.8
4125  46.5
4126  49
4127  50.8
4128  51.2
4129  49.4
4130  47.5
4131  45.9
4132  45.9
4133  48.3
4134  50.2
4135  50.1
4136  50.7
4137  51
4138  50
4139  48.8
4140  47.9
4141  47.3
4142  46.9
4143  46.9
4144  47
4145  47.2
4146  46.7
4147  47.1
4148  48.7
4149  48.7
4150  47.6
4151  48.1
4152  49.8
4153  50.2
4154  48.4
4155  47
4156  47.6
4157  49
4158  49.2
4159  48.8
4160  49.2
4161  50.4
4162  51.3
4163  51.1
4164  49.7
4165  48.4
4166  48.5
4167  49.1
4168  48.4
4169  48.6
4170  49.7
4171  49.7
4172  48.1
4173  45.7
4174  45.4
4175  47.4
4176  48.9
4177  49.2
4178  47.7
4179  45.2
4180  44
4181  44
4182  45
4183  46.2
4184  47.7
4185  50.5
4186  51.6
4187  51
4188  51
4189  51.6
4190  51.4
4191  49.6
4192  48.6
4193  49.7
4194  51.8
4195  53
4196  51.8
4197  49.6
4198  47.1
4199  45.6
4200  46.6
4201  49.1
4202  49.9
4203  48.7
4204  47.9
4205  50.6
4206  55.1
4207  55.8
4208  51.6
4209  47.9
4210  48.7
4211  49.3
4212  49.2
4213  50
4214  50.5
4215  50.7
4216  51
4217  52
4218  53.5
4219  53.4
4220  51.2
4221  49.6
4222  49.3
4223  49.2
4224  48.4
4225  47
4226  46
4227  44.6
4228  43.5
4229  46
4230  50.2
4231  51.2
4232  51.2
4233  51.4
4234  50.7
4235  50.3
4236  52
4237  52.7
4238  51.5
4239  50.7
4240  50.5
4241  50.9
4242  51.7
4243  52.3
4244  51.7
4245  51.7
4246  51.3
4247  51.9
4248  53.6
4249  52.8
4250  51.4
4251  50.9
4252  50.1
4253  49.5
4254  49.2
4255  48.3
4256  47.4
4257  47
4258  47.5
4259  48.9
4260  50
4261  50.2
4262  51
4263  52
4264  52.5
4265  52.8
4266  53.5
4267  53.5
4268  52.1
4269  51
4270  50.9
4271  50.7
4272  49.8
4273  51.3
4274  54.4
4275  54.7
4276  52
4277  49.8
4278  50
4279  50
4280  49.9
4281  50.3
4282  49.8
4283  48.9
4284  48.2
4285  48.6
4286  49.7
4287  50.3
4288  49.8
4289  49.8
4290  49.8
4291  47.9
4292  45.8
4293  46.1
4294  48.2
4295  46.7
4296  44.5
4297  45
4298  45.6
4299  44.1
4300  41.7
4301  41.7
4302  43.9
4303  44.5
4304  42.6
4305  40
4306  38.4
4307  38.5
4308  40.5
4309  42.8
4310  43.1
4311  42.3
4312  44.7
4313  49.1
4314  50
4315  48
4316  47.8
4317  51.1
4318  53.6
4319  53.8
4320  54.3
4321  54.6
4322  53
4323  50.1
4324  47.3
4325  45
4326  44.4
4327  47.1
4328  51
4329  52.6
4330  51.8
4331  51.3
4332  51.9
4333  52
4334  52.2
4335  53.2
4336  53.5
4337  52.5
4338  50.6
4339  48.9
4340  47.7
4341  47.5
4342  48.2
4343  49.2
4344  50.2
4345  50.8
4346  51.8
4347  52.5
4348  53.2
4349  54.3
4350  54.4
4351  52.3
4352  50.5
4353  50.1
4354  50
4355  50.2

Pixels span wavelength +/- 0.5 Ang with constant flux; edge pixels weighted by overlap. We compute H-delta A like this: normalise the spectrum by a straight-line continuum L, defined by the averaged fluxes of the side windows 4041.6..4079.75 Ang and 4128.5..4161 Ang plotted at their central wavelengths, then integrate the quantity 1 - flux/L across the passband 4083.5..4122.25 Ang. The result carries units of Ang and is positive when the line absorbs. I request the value 1.5 Ang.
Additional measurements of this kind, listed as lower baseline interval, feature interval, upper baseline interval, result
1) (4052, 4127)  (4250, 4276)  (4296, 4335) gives -1.92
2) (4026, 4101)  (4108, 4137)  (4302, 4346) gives 0.37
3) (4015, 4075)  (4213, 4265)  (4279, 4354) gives -1.39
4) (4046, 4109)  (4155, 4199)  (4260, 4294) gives 0.26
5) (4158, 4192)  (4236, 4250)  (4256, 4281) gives -0.40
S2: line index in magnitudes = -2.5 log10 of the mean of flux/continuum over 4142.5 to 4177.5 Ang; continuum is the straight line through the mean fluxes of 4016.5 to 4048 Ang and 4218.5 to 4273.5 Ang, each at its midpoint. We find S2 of 0.05 mag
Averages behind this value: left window 50.8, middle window 48.5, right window 50.4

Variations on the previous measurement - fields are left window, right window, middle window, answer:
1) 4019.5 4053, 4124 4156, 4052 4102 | 0.03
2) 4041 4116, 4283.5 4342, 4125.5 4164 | -0.02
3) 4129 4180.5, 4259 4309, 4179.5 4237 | -0.03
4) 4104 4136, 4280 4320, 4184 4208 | -0.07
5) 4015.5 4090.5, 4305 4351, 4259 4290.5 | -0.03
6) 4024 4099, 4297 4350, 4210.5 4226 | -0.03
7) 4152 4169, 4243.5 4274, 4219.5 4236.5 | 0.03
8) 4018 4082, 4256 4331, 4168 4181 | 0.04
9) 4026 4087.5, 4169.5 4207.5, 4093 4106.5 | 0.16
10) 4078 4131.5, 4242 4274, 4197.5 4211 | 0.00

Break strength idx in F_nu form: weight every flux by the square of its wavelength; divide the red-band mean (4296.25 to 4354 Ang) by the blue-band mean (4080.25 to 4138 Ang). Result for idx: 1.13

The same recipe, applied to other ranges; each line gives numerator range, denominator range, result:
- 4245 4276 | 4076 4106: 1.18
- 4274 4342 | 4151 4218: 1.04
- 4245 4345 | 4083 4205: 1.10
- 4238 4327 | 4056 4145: 1.11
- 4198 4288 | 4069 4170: 1.12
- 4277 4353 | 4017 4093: 1.10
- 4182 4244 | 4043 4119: 1.11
